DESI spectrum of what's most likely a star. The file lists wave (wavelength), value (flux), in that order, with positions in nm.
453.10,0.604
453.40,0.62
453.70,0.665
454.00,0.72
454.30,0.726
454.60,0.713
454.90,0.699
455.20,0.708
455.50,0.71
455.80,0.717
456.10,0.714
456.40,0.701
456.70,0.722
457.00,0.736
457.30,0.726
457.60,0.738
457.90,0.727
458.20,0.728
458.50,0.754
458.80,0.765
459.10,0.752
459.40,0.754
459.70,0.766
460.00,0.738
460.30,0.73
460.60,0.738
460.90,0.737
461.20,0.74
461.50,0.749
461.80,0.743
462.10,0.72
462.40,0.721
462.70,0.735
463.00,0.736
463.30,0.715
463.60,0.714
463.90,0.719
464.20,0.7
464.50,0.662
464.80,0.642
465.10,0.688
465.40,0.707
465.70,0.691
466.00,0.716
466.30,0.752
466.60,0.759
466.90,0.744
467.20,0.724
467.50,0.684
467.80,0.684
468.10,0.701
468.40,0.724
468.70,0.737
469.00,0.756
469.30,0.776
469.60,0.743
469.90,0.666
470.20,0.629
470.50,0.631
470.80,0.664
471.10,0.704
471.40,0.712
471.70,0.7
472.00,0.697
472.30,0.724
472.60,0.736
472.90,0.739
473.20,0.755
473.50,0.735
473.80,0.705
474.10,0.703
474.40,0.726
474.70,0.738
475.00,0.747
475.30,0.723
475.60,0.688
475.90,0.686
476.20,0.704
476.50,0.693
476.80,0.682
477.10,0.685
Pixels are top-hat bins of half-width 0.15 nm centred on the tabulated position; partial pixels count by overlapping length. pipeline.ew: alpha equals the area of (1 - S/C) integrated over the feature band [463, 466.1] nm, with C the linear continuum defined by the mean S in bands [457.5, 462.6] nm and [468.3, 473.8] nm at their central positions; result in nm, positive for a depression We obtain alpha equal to 0.14 nm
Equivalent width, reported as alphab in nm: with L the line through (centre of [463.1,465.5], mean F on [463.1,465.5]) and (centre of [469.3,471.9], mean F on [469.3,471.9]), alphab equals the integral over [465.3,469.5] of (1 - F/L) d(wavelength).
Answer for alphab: -0.21 nm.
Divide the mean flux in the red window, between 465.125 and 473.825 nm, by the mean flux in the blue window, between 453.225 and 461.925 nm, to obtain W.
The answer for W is 1.0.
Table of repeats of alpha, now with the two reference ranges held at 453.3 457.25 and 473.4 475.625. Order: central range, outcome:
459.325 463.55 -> -0.15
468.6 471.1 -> 0.06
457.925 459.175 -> -0.07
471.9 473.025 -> -0.01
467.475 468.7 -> 0.02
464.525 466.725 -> 0.03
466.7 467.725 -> 0.00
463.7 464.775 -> 0.04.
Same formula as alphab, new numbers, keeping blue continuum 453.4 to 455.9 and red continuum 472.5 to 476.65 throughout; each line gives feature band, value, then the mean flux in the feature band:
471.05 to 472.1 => 0.02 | 0.703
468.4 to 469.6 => -0.06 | 0.751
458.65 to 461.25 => -0.15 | 0.747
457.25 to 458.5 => -0.05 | 0.733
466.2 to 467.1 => -0.05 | 0.75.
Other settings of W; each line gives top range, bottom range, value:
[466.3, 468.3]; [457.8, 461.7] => 0.97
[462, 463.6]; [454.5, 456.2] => 1.02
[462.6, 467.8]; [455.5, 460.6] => 0.97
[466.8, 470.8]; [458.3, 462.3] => 0.95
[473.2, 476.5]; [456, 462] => 0.97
